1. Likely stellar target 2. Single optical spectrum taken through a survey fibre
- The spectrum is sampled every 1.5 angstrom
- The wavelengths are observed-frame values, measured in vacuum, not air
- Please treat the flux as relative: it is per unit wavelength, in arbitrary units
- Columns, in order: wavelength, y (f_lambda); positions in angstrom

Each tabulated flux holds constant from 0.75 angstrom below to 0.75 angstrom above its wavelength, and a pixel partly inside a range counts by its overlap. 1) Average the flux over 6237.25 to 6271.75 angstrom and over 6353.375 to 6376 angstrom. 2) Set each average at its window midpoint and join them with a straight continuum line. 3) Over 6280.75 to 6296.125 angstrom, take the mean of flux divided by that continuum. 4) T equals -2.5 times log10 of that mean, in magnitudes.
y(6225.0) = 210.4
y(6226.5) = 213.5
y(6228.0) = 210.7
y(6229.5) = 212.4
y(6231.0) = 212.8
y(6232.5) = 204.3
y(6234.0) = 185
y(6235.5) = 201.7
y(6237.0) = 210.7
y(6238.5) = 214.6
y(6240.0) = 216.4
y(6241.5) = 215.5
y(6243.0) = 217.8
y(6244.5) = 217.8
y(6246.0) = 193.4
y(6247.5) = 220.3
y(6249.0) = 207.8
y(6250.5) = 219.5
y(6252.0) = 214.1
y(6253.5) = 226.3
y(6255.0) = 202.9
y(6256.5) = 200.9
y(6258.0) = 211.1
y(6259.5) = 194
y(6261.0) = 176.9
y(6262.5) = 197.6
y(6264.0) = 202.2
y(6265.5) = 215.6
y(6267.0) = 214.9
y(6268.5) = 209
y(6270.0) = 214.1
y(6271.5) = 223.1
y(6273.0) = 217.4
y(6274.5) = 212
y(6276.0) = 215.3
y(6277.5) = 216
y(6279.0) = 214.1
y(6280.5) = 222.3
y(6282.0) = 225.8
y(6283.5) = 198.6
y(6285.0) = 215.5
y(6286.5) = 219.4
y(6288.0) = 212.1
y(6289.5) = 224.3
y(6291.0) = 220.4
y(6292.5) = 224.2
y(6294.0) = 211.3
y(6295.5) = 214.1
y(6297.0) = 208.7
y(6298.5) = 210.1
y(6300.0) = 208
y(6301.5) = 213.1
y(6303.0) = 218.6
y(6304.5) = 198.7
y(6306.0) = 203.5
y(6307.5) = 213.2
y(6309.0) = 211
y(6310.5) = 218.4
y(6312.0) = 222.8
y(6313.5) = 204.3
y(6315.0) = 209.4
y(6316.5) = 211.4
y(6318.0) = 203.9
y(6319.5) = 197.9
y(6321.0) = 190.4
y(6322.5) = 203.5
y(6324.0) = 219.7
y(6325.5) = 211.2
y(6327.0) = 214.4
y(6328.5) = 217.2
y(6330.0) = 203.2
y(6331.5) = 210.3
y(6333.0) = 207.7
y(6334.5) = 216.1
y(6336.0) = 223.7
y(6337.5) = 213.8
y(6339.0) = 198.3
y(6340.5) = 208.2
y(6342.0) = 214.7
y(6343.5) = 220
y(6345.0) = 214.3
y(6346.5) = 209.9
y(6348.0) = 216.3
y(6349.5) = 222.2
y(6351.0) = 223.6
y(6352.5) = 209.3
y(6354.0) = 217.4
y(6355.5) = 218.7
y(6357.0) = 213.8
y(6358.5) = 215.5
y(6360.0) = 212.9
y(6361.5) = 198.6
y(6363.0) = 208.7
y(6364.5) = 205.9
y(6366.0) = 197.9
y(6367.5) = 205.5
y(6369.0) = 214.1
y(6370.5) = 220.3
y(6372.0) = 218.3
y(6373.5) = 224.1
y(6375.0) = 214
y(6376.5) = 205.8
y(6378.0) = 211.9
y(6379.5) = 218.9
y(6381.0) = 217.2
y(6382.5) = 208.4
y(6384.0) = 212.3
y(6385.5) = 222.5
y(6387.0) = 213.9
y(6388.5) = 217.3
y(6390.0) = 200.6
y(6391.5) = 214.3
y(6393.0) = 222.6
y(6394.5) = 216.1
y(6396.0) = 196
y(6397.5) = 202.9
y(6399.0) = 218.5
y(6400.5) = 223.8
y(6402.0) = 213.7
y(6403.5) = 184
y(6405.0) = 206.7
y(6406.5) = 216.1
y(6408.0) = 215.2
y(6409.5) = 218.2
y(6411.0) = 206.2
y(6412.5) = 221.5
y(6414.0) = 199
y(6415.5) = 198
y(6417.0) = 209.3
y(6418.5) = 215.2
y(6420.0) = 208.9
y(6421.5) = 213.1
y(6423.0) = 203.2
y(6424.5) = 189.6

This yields -0.03 mag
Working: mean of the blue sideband 210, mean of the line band 217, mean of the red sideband 212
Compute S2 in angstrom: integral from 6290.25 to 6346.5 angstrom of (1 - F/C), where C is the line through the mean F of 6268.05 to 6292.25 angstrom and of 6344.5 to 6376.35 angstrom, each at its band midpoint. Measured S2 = 1.0 angstrom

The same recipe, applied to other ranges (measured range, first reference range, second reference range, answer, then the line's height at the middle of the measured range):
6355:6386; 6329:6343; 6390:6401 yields -0.11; 212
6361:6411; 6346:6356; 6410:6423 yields 0.21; 213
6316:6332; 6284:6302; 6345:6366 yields 0.48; 214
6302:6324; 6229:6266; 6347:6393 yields 0.27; 211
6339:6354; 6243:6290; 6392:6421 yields -0.28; 211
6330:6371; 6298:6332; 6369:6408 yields -0.25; 211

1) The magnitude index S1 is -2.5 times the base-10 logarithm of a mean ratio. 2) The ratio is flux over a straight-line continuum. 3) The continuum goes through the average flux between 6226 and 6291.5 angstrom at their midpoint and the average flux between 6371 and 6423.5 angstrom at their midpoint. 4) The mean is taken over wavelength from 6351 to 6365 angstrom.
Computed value 0.00 mag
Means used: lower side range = 211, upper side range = 212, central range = 212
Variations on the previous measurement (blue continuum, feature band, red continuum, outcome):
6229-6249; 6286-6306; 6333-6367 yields -0.013 mag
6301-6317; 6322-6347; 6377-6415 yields -0.004 mag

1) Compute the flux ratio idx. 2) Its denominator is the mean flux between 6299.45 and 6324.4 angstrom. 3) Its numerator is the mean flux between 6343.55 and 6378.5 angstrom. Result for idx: 1.0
